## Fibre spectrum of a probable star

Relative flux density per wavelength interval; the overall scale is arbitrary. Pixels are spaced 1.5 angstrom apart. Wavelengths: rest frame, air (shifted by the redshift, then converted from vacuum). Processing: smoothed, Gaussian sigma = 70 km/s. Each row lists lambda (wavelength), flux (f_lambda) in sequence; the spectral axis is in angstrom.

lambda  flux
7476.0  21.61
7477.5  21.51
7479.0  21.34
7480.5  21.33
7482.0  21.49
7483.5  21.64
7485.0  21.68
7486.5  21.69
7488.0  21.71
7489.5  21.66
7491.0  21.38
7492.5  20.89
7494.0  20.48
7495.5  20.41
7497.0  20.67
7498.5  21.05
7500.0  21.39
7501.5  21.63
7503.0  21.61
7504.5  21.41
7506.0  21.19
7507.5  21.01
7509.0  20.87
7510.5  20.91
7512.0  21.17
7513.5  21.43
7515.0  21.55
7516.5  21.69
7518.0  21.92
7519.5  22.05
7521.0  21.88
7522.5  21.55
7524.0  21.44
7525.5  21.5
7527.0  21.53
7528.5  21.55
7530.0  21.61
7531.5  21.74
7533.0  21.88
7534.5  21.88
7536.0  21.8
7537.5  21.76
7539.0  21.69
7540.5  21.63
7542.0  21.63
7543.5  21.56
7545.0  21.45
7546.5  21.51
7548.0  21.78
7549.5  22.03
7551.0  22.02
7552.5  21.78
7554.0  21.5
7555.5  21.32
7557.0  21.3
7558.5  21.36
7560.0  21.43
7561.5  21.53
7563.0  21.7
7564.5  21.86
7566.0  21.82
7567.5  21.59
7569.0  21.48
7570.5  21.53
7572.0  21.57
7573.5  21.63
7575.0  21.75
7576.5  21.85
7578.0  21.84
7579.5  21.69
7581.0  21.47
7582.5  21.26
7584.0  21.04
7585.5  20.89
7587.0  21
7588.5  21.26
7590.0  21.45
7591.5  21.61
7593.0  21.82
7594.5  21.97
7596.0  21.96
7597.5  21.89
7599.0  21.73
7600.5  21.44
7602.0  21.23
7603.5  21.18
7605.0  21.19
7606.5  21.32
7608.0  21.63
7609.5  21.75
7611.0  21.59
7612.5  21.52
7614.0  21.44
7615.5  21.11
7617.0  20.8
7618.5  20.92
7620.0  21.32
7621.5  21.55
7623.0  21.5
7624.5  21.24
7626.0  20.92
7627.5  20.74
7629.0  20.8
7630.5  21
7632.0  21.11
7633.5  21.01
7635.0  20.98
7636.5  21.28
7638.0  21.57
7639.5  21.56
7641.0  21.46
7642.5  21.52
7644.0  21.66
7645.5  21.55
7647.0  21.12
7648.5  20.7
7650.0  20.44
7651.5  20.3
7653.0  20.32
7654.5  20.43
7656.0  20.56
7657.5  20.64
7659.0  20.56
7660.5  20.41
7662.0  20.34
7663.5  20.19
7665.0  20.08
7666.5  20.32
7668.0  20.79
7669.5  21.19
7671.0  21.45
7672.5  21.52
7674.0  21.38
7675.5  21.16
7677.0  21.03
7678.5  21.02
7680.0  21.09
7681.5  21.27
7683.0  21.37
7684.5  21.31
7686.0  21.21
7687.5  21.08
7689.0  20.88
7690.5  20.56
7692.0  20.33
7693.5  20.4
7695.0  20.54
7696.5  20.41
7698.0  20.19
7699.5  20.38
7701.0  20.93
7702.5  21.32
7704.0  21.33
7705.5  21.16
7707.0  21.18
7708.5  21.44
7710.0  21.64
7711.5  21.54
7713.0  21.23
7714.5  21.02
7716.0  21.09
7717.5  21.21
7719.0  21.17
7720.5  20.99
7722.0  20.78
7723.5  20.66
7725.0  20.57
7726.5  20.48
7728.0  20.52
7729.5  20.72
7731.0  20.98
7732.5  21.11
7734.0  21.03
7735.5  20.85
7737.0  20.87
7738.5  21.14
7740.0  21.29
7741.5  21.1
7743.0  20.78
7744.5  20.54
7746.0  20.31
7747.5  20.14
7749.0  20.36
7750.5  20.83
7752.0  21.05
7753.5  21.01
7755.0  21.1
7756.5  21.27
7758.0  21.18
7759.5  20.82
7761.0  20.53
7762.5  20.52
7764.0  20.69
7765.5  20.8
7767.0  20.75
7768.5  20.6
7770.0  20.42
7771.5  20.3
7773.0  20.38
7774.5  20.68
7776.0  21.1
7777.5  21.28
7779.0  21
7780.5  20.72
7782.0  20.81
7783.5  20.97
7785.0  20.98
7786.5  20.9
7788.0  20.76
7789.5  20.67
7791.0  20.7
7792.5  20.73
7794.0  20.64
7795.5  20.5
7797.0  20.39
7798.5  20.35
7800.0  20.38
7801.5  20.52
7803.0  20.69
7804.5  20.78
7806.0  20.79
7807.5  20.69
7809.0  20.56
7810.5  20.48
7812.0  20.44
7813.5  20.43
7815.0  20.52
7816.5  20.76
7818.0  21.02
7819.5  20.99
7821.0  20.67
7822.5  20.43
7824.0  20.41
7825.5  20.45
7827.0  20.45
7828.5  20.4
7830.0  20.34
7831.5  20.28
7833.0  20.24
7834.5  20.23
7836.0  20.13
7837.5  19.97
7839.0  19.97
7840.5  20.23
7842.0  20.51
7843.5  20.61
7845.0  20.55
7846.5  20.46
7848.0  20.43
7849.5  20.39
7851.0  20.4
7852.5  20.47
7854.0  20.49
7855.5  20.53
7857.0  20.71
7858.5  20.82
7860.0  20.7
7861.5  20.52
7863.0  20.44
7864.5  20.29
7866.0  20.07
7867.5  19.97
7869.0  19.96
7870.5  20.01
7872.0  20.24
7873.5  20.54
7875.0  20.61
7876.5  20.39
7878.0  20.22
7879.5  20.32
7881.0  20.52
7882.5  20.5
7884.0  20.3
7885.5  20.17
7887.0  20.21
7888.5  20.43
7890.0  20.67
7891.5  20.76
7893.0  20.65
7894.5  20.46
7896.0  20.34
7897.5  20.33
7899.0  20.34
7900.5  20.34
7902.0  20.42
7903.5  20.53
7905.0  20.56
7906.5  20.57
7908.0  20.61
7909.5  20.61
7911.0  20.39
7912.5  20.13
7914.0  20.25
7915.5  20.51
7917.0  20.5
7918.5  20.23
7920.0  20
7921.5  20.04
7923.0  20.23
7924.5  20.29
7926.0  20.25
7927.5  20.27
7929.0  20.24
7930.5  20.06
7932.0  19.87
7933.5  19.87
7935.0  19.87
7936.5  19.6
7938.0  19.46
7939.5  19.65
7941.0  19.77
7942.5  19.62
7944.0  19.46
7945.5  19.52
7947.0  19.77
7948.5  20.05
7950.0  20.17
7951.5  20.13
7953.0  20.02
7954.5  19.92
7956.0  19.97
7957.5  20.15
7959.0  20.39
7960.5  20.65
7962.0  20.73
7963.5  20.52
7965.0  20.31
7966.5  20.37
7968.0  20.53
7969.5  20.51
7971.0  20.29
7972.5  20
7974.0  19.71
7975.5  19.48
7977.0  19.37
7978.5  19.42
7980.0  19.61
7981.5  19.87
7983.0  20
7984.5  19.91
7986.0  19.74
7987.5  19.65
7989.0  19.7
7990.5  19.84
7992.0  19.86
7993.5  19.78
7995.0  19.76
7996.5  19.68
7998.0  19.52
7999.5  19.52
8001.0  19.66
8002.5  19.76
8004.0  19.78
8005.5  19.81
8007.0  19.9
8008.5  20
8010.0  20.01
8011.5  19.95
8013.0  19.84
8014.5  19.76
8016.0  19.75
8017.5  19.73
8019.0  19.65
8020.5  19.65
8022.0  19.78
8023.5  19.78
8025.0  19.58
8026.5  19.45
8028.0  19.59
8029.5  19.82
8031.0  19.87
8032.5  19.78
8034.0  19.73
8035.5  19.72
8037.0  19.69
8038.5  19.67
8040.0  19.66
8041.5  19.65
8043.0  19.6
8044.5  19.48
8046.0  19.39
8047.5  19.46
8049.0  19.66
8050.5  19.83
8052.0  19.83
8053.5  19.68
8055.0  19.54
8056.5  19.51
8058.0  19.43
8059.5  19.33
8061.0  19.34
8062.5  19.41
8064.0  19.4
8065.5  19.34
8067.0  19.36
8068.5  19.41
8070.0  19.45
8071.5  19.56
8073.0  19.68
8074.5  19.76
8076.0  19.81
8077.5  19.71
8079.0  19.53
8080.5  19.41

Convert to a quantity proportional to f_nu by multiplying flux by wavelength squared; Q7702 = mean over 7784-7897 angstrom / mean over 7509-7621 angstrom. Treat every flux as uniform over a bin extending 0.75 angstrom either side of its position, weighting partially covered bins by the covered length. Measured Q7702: 1.02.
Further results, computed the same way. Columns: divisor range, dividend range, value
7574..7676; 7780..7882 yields 1.02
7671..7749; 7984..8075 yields 1.02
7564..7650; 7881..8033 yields 1.02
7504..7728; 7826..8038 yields 1.03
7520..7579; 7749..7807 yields 1.02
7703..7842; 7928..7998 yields 1.01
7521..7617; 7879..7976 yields 1.03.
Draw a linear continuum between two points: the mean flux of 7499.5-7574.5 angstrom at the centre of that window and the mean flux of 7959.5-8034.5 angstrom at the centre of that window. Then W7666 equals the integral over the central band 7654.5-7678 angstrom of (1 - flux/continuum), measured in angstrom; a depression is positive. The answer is 0.36 angstrom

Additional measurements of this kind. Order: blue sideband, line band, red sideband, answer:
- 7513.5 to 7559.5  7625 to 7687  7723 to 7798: 0.7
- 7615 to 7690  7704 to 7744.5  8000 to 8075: -0.5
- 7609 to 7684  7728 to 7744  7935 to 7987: -0.2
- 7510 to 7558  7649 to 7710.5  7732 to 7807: 0.8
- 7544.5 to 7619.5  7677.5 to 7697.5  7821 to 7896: 0.2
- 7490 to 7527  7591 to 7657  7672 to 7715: -0.3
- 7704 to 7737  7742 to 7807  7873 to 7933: 0.3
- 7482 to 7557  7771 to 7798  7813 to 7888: -0.2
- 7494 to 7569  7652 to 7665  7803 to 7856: 0.4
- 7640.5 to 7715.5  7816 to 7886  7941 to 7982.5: -0.1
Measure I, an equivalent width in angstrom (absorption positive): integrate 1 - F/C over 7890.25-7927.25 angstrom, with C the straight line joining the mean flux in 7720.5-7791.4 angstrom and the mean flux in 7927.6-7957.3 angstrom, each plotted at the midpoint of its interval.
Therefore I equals -0.7 angstrom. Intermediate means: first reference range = 20.8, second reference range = 19.9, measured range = 20.4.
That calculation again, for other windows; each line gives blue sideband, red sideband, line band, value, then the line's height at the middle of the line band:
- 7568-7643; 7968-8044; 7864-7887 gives 0.02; 20.3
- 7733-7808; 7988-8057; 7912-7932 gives -0.09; 20.1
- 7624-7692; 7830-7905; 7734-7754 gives -0.08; 20.7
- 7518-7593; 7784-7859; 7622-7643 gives 0.09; 21.3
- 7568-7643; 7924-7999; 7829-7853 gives 0.12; 20.4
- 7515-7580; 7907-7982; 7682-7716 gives 0.12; 21.1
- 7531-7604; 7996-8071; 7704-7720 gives -0.21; 21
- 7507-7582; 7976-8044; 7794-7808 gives 0.00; 20.6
